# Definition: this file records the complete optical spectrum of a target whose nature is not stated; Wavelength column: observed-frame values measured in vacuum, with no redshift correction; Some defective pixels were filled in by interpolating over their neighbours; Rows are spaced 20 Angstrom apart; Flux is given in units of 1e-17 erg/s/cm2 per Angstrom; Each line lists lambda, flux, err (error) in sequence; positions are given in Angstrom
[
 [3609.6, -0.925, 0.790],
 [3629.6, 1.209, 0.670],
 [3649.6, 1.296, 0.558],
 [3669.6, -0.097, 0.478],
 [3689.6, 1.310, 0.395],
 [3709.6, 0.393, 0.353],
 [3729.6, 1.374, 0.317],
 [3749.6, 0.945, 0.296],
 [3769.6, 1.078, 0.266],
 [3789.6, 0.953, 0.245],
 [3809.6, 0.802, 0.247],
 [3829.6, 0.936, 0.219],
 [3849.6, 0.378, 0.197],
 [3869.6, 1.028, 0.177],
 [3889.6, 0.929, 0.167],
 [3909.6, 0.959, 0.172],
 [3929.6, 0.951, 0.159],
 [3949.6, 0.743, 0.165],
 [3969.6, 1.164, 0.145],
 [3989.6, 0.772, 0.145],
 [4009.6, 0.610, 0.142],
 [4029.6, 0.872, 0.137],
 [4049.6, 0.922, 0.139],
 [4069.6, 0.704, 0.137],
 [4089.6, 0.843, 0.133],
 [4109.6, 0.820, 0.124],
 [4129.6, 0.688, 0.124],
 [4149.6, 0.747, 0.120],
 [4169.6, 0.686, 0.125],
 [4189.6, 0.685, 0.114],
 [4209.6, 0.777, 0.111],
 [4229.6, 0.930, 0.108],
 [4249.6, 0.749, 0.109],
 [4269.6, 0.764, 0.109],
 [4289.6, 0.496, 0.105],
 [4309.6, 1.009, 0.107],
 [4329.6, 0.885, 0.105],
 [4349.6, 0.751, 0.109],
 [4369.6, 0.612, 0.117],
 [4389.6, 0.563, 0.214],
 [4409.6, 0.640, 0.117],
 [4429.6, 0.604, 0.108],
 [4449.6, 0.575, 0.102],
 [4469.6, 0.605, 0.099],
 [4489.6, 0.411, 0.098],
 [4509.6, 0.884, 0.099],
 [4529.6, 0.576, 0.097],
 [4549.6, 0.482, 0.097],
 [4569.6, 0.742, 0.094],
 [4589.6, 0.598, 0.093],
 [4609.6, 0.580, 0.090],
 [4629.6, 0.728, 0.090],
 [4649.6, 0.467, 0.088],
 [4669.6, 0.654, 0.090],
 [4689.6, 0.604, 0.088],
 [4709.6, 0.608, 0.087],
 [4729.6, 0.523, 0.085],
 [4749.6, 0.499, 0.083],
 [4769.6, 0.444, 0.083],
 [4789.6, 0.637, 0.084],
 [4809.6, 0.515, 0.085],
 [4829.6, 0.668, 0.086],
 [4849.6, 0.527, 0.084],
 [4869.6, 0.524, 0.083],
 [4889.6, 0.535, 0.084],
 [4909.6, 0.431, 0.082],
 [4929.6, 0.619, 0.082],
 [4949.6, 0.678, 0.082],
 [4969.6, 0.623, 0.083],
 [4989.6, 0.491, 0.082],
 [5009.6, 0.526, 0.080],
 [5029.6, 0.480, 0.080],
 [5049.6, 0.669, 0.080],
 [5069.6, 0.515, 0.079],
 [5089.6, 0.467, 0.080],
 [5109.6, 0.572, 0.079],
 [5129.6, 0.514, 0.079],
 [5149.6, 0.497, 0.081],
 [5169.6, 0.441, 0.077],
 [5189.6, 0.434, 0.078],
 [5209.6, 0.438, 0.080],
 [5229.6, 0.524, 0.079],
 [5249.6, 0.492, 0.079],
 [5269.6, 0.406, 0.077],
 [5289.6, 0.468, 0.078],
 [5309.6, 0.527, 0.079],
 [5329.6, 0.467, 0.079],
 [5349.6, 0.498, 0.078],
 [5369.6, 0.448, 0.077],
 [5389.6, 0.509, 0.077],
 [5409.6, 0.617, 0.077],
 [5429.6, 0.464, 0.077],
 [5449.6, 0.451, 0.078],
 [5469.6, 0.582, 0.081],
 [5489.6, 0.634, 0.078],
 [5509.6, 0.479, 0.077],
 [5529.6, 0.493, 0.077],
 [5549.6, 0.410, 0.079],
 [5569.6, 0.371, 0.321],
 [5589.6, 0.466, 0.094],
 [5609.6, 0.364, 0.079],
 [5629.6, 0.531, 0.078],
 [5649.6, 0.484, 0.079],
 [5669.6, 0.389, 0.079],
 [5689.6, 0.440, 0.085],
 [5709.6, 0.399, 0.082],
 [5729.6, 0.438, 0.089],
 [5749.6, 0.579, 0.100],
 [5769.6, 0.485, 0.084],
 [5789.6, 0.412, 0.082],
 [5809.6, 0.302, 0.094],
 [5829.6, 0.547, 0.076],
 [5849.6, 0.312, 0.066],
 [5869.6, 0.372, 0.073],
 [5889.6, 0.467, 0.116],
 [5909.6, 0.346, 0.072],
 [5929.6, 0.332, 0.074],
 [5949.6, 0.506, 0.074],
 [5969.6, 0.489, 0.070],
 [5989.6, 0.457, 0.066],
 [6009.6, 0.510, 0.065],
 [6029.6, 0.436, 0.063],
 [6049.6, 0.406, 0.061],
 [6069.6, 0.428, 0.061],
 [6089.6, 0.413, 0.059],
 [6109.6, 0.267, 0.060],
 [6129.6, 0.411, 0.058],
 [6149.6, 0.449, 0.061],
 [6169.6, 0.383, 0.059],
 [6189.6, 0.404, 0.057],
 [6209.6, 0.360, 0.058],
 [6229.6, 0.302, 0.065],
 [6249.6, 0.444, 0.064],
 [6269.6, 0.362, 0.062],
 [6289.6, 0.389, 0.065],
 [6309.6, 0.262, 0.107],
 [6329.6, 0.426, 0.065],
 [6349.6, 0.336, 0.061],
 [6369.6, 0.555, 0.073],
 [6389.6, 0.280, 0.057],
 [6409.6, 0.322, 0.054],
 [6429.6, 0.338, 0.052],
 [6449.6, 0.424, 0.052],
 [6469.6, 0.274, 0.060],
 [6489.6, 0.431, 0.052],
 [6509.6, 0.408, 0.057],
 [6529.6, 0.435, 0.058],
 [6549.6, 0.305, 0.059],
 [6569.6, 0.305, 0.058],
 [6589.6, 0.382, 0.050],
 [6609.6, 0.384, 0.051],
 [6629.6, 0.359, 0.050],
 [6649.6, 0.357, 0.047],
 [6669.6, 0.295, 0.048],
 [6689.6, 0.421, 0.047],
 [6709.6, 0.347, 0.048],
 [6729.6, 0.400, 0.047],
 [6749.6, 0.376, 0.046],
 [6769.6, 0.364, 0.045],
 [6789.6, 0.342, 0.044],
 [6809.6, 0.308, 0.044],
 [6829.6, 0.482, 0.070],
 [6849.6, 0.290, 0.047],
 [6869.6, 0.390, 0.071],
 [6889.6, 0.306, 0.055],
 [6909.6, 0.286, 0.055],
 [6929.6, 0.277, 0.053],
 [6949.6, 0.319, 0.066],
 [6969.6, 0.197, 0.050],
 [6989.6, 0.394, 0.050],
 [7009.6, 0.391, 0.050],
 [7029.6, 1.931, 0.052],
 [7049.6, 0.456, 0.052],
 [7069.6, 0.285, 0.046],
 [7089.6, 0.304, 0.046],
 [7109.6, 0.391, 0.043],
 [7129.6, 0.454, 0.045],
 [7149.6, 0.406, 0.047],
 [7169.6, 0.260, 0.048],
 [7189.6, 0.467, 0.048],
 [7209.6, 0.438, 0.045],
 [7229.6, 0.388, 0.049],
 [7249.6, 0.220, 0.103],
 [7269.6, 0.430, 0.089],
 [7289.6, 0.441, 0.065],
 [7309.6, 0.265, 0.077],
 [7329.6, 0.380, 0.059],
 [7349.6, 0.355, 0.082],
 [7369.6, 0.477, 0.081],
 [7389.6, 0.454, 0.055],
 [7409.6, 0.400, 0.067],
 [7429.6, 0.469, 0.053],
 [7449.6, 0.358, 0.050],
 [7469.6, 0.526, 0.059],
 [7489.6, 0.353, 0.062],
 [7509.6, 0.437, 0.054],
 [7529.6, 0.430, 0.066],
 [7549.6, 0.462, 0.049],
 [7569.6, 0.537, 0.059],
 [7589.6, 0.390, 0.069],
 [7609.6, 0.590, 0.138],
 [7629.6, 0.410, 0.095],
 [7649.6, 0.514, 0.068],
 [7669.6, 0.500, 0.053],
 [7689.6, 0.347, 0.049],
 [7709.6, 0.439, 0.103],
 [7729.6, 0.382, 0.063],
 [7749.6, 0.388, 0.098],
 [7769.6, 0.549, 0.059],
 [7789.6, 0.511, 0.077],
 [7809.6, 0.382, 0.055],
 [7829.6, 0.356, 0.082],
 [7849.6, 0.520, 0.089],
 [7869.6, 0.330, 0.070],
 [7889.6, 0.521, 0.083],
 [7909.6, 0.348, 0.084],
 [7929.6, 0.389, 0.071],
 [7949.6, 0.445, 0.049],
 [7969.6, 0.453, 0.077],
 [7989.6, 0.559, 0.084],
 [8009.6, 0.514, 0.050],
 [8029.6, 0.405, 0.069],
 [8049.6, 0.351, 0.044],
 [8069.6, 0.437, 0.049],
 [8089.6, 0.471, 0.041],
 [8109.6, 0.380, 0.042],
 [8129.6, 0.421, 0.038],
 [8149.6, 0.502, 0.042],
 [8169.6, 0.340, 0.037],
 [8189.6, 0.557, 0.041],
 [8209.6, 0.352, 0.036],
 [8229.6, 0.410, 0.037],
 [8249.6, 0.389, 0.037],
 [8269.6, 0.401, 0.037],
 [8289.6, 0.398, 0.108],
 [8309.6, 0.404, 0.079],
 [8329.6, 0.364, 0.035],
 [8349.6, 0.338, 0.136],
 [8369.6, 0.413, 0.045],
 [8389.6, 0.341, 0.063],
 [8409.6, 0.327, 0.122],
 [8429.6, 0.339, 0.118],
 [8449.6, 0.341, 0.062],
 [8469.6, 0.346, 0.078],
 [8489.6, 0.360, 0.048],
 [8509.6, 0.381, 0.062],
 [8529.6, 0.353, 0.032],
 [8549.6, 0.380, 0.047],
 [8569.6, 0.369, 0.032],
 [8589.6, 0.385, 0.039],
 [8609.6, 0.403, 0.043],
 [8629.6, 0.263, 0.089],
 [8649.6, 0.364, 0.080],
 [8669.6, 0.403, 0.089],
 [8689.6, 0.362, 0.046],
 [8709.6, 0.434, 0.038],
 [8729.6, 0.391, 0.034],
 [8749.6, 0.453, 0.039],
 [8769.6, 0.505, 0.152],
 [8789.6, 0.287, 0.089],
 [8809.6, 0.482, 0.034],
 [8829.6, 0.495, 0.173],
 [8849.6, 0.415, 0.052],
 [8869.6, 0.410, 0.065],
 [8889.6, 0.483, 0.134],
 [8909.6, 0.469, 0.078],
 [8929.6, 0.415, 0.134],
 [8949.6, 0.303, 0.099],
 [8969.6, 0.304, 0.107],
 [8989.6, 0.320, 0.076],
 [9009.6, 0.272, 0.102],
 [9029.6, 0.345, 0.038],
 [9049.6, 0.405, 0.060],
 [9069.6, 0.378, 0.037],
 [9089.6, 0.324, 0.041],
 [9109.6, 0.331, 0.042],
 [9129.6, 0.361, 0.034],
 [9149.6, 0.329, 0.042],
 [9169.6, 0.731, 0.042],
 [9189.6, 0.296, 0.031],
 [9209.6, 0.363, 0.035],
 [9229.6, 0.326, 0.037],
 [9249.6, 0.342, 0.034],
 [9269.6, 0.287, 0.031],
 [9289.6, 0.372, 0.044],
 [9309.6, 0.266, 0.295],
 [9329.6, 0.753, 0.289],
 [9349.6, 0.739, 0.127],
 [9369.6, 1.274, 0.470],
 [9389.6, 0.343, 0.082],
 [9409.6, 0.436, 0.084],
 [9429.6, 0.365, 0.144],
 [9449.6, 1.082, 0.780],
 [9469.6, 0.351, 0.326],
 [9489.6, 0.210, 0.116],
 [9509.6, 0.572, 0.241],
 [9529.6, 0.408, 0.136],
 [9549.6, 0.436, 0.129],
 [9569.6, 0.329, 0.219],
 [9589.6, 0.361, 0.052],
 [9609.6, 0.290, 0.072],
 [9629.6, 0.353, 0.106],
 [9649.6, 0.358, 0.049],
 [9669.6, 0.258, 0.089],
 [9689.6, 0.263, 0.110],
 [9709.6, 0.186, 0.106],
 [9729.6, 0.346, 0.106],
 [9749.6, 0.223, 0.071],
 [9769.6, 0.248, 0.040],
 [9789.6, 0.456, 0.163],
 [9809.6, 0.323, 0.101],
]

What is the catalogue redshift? 0.89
